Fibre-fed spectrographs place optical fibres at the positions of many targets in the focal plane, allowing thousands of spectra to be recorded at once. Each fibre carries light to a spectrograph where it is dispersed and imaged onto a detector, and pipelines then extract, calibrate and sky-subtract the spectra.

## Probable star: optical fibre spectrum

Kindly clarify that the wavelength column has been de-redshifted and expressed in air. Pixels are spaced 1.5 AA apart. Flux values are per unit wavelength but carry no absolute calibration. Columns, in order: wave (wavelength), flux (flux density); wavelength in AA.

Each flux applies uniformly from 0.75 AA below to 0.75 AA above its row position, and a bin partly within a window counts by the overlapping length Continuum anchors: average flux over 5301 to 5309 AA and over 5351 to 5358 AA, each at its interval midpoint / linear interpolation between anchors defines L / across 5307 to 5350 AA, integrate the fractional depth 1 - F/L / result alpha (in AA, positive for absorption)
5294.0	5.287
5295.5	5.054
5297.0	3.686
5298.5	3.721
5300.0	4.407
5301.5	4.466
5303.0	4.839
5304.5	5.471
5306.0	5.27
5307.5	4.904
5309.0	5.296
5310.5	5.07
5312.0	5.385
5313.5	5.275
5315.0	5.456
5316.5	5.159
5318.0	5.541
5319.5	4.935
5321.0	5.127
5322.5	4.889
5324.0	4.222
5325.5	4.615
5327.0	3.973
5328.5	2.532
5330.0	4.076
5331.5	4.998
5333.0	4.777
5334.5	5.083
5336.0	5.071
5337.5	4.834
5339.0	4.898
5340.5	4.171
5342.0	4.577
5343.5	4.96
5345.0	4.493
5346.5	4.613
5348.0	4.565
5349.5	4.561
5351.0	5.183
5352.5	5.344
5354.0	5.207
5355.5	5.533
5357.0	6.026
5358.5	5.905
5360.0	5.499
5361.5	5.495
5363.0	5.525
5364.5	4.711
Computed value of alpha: 4.0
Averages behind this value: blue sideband 5.04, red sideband 5.5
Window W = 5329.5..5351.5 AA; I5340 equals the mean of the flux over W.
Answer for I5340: 4.73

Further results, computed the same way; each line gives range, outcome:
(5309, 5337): 4.8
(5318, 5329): 4.45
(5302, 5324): 5.15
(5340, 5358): 4.96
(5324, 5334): 4.19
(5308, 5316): 5.28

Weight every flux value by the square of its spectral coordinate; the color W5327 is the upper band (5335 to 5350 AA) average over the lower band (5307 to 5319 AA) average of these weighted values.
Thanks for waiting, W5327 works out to 0.90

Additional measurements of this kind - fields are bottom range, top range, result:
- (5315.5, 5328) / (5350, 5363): 1.17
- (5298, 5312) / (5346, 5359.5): 1.09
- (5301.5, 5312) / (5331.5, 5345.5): 0.95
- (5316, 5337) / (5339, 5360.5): 1.10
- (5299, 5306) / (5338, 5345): 0.98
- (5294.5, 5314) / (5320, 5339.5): 0.95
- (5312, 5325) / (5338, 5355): 0.95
